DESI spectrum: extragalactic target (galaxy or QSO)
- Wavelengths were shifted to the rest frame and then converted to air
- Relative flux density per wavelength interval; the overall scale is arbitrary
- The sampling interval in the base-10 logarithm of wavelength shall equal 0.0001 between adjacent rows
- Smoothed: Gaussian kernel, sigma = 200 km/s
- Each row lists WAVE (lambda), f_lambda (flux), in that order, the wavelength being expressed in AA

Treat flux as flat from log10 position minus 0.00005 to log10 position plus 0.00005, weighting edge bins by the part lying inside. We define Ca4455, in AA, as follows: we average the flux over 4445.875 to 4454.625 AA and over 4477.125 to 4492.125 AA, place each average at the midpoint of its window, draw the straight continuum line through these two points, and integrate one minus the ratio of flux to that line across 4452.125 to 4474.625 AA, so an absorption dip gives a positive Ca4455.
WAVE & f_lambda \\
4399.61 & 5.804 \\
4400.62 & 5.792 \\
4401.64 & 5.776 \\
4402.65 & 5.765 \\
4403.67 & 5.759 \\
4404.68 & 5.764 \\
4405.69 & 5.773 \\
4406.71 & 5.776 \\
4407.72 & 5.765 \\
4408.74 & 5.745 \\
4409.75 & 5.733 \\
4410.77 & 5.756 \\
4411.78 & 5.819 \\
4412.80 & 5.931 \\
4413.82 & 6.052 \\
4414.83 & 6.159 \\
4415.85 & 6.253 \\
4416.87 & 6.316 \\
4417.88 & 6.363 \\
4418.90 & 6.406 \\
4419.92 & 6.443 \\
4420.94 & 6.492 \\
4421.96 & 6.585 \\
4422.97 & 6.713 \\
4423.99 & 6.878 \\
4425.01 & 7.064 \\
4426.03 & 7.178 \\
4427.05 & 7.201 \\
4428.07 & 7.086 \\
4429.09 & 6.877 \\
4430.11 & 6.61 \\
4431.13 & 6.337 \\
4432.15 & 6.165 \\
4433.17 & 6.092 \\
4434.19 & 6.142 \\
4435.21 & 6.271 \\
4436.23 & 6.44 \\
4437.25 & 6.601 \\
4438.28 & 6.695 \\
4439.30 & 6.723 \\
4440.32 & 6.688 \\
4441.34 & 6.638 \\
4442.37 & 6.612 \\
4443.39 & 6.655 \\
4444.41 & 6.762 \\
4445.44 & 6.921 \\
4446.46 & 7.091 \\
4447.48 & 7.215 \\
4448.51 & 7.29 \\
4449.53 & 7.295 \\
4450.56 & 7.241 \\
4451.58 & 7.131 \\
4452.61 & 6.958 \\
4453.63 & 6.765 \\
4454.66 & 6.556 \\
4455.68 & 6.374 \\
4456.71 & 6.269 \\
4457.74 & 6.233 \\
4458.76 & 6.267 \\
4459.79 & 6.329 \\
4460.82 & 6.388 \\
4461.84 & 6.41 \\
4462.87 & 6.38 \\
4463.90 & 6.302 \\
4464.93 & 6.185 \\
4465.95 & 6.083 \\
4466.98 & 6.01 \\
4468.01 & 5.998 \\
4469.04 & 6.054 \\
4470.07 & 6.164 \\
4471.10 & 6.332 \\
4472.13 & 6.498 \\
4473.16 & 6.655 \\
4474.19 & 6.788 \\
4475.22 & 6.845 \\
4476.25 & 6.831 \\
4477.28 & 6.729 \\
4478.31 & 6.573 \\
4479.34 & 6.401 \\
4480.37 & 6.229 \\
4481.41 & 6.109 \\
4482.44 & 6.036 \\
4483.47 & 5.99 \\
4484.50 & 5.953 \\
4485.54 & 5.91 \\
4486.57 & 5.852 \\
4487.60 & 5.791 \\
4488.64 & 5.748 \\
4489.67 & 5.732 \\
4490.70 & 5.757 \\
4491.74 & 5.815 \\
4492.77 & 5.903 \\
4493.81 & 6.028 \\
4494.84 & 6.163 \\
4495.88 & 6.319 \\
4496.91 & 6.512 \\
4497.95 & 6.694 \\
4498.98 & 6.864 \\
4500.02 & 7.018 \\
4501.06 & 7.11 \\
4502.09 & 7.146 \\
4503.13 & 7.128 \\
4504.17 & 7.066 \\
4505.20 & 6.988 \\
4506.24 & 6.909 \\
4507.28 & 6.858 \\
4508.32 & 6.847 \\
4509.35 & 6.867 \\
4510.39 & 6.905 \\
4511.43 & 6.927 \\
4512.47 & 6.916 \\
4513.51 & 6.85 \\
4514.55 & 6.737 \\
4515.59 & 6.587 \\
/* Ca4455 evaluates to 1.08 AA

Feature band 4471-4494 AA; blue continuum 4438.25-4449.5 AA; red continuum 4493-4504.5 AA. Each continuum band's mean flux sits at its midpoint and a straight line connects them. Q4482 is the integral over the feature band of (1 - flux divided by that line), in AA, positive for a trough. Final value 1.9 AA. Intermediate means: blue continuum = 6.87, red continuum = 6.7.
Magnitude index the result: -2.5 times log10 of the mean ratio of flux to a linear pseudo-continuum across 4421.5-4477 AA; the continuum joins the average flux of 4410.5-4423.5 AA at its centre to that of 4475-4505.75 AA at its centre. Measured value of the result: -0.05 mag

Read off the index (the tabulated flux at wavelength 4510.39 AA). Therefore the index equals 6.905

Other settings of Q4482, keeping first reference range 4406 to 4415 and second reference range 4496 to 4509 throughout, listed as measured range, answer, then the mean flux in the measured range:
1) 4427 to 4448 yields -1.7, 6.65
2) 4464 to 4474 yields 0.4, 6.24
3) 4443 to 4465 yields -1.2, 6.69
